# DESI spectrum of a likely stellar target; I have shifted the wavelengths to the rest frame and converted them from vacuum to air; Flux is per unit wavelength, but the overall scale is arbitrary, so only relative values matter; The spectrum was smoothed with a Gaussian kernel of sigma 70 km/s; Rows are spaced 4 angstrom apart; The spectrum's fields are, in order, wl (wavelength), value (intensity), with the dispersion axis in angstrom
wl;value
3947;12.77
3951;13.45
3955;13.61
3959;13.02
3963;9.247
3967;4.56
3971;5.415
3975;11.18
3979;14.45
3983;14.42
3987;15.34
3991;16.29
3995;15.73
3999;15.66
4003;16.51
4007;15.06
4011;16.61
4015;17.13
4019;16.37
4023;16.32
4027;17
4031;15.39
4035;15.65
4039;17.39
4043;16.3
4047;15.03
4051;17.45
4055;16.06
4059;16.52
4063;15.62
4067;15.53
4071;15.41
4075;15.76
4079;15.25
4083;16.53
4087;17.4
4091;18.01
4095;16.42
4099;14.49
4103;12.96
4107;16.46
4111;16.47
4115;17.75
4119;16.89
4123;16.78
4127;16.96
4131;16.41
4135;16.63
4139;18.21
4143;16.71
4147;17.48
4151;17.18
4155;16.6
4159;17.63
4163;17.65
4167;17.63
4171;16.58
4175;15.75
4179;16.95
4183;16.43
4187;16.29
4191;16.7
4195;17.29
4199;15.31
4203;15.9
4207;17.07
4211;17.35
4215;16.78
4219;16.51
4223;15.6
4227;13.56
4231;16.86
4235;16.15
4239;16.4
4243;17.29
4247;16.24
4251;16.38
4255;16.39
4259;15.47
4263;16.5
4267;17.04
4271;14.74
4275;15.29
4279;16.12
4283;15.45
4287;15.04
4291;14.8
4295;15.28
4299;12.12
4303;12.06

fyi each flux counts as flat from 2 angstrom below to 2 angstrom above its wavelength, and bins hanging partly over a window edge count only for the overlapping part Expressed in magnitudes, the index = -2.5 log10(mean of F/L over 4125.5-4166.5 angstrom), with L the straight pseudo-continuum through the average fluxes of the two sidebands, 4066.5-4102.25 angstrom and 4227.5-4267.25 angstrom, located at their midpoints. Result -0.07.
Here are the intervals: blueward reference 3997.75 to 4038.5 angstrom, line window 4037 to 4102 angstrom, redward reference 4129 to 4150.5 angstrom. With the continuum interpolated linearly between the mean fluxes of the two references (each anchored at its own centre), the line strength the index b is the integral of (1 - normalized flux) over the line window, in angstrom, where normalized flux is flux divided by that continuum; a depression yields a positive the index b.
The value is 1.73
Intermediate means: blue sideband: 16.2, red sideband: 17.1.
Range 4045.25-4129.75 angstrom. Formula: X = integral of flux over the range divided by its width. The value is 16.2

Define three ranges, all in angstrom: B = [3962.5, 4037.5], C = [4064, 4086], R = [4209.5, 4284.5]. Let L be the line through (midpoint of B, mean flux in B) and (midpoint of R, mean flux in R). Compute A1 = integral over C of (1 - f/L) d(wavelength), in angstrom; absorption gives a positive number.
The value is -1.4 angstrom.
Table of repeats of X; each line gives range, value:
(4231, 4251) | 16.5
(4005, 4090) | 16.2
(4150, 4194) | 16.9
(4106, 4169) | 17.1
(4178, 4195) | 16.7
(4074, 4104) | 16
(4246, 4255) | 16.3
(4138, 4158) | 17.2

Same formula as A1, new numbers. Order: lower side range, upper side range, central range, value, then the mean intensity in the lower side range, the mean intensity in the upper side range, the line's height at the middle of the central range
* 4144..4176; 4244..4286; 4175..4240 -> 1.1 angstrom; 17.1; 16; 16.6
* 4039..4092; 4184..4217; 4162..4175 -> -0.4 angstrom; 16.2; 16.6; 16.5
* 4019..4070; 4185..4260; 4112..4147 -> -1.8 angstrom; 16.2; 16.3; 16.2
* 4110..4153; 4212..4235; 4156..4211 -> -1.0 angstrom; 17.1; 16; 16.4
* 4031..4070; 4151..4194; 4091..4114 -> 1.0 angstrom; 16.1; 16.8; 16.4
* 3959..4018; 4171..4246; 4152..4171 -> -1.9 angstrom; 13.4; 16.3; 15.7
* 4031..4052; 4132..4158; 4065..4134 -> 2.1 angstrom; 16.2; 17.1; 16.7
